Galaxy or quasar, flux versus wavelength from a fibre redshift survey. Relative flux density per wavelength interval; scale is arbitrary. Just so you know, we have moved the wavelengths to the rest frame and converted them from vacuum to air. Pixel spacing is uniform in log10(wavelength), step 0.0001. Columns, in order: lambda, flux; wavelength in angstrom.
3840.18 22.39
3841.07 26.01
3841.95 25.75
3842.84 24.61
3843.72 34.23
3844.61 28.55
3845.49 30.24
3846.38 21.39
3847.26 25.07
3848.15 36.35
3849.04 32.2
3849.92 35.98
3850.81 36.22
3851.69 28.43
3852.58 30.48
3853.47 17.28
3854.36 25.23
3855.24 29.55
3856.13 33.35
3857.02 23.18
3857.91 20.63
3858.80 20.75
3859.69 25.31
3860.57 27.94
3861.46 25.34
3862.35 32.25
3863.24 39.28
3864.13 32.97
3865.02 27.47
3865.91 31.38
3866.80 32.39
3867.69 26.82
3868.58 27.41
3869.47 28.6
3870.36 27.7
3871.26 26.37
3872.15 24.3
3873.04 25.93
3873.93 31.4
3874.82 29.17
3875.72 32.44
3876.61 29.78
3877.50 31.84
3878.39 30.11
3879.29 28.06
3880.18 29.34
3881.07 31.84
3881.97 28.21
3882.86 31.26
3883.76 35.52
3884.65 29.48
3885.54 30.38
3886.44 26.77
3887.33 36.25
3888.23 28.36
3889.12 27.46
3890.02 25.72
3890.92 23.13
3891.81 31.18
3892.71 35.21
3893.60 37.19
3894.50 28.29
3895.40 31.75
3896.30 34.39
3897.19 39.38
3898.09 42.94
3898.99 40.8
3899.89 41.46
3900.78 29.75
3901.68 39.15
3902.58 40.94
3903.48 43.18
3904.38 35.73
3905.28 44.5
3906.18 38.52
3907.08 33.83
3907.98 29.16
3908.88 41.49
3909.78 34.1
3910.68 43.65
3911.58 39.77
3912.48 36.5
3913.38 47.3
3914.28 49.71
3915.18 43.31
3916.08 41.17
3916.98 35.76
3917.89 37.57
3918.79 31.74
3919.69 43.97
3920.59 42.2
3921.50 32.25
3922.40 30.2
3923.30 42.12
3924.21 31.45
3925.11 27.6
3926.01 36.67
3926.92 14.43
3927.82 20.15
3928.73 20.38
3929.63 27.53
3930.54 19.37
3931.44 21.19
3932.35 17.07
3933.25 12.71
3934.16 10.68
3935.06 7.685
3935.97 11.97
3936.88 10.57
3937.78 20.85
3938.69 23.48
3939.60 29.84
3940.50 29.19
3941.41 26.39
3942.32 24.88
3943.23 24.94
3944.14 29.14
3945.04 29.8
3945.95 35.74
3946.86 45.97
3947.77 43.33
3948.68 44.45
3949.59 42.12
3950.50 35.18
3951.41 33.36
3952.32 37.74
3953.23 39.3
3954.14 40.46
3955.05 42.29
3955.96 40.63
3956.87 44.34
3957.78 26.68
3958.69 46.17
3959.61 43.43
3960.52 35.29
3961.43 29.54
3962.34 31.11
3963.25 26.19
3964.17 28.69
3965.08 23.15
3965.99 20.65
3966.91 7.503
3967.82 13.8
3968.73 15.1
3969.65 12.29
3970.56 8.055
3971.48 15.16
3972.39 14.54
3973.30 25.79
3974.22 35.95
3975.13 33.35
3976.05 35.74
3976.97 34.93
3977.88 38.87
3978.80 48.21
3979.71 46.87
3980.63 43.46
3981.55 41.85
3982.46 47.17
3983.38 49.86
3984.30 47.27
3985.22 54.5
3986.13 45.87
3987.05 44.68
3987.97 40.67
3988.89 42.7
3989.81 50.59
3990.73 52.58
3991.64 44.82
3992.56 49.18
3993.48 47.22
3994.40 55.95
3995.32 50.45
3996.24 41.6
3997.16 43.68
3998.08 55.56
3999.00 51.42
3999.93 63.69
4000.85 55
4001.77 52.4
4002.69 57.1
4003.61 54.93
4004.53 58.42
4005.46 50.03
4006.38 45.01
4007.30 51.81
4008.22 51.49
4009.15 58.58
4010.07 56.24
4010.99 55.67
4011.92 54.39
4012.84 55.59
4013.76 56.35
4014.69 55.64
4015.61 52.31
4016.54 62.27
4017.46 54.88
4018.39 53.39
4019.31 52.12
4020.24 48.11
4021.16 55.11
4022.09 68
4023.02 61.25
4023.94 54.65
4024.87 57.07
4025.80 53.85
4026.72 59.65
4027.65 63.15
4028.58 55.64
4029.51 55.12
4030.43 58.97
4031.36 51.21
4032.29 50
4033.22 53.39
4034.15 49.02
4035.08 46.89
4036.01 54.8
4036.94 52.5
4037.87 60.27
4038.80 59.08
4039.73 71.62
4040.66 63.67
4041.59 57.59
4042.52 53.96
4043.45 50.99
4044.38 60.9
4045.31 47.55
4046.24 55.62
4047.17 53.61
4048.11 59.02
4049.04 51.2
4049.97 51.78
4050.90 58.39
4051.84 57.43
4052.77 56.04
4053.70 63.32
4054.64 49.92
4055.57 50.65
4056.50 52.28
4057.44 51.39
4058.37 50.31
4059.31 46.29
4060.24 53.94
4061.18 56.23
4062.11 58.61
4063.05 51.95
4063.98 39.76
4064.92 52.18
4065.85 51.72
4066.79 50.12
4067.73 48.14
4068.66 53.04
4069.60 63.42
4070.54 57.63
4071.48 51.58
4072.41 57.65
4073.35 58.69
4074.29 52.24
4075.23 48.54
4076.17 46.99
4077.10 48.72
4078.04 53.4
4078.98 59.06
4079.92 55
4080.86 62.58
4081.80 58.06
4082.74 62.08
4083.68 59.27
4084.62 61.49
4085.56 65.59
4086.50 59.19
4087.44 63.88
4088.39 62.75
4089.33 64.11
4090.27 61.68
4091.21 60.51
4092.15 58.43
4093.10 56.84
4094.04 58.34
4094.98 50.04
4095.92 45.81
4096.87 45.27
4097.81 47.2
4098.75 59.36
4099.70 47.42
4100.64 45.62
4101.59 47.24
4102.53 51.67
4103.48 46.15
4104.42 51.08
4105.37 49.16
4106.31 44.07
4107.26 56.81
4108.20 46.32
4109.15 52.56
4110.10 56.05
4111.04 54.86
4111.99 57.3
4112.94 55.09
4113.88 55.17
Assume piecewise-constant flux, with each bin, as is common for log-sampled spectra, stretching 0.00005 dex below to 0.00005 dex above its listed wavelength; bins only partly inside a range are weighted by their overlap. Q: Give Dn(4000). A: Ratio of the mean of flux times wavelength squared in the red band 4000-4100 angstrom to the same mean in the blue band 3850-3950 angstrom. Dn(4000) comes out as 1.92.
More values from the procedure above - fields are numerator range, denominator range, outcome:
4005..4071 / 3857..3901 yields 1.95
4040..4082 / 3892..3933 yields 1.67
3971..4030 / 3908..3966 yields 1.61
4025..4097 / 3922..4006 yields 1.66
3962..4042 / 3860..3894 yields 1.68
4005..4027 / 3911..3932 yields 1.72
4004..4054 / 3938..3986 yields 1.73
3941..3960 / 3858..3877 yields 1.35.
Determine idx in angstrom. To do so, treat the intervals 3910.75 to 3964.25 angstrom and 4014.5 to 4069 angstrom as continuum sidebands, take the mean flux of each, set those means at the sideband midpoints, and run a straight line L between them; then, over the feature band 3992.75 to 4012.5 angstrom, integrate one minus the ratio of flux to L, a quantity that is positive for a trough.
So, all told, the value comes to -2.9 angstrom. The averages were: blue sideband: 31.9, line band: 52.8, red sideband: 54.7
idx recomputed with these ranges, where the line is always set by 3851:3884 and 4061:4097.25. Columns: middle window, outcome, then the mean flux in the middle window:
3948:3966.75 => 2.3 angstrom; 35.2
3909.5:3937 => 4.3 angstrom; 29.9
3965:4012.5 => 2.3 angstrom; 42.5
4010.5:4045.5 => -4.9 angstrom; 56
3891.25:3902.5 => -1.2 angstrom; 36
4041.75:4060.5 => -0.6 angstrom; 53.8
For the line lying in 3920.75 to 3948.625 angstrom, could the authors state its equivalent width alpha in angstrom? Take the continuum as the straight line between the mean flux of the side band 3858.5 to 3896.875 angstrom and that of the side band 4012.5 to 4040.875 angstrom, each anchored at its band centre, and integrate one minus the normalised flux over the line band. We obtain 9.92 angstrom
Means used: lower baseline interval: 29.8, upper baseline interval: 56.2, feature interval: 25.7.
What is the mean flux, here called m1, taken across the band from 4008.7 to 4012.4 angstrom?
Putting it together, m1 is 56.3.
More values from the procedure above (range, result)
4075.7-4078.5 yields 49.8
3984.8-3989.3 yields 45.7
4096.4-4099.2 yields 50.7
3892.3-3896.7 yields 33.3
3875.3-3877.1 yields 31.2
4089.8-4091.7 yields 61.2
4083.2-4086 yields 62.1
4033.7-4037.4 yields 50.8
